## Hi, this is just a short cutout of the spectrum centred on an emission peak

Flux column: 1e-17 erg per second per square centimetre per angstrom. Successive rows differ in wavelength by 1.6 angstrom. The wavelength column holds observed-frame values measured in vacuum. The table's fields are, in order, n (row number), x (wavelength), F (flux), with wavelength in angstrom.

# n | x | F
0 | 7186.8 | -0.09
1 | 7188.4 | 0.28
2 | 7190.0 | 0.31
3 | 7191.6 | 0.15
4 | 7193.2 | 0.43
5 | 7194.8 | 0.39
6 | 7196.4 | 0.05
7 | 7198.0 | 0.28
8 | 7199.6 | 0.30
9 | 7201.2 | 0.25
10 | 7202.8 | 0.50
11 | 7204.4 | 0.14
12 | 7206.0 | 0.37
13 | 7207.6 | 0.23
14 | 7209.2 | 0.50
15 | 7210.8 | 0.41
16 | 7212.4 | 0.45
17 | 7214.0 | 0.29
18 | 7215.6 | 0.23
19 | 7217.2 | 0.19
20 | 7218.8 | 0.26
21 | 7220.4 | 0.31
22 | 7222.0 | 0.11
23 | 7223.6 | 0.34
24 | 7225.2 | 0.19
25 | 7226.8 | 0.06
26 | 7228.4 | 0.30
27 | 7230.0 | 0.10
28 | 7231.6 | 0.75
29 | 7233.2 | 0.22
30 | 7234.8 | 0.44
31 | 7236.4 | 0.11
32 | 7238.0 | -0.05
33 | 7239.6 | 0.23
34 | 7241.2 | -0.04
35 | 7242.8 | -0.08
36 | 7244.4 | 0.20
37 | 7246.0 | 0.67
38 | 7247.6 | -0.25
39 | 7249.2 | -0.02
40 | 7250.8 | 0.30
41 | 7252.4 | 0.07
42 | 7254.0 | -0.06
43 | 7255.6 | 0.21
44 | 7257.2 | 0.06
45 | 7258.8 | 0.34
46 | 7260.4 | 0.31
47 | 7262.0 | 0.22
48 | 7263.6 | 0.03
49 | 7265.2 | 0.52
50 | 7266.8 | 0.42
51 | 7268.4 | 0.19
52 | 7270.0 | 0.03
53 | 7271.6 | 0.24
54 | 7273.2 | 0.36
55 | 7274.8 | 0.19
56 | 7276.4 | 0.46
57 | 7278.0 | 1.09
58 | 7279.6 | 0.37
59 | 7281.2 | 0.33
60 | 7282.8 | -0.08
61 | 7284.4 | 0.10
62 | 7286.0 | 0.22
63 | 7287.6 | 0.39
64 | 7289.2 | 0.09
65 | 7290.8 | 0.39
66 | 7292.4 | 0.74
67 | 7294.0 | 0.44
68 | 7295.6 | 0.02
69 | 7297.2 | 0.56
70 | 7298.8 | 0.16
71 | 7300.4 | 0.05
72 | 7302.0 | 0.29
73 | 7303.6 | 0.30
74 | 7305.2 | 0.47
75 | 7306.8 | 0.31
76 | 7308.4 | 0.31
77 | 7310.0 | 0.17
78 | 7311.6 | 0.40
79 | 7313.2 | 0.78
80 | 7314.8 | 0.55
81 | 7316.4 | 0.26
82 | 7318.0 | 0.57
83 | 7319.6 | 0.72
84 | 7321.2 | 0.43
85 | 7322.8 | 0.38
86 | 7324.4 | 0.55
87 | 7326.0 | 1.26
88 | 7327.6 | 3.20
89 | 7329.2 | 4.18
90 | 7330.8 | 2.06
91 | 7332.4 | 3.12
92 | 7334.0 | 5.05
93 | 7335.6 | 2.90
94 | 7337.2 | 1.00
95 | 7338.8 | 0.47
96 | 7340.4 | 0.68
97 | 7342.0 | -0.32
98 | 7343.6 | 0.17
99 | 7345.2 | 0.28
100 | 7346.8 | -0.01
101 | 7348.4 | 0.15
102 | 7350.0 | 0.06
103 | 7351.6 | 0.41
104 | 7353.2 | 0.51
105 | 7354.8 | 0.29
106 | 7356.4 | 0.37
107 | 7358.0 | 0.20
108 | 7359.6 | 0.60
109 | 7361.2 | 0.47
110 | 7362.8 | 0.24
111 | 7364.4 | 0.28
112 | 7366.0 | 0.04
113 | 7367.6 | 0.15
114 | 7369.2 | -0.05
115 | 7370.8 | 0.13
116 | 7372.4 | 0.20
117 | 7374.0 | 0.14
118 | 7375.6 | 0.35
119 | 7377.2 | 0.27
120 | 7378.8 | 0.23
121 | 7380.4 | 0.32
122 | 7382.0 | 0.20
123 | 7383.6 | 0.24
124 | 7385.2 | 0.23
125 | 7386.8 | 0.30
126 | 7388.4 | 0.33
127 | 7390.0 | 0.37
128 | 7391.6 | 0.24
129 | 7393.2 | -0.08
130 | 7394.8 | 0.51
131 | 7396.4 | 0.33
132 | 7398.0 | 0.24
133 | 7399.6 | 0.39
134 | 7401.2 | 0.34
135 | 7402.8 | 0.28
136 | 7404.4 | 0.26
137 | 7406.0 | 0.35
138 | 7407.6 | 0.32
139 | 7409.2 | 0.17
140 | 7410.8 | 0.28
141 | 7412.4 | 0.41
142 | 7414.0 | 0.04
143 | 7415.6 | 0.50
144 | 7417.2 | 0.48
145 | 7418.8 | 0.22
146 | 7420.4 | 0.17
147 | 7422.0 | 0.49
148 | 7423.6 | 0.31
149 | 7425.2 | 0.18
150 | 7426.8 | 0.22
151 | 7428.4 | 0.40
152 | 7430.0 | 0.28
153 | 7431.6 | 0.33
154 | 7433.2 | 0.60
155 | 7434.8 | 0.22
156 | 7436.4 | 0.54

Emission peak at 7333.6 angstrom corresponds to [O II]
